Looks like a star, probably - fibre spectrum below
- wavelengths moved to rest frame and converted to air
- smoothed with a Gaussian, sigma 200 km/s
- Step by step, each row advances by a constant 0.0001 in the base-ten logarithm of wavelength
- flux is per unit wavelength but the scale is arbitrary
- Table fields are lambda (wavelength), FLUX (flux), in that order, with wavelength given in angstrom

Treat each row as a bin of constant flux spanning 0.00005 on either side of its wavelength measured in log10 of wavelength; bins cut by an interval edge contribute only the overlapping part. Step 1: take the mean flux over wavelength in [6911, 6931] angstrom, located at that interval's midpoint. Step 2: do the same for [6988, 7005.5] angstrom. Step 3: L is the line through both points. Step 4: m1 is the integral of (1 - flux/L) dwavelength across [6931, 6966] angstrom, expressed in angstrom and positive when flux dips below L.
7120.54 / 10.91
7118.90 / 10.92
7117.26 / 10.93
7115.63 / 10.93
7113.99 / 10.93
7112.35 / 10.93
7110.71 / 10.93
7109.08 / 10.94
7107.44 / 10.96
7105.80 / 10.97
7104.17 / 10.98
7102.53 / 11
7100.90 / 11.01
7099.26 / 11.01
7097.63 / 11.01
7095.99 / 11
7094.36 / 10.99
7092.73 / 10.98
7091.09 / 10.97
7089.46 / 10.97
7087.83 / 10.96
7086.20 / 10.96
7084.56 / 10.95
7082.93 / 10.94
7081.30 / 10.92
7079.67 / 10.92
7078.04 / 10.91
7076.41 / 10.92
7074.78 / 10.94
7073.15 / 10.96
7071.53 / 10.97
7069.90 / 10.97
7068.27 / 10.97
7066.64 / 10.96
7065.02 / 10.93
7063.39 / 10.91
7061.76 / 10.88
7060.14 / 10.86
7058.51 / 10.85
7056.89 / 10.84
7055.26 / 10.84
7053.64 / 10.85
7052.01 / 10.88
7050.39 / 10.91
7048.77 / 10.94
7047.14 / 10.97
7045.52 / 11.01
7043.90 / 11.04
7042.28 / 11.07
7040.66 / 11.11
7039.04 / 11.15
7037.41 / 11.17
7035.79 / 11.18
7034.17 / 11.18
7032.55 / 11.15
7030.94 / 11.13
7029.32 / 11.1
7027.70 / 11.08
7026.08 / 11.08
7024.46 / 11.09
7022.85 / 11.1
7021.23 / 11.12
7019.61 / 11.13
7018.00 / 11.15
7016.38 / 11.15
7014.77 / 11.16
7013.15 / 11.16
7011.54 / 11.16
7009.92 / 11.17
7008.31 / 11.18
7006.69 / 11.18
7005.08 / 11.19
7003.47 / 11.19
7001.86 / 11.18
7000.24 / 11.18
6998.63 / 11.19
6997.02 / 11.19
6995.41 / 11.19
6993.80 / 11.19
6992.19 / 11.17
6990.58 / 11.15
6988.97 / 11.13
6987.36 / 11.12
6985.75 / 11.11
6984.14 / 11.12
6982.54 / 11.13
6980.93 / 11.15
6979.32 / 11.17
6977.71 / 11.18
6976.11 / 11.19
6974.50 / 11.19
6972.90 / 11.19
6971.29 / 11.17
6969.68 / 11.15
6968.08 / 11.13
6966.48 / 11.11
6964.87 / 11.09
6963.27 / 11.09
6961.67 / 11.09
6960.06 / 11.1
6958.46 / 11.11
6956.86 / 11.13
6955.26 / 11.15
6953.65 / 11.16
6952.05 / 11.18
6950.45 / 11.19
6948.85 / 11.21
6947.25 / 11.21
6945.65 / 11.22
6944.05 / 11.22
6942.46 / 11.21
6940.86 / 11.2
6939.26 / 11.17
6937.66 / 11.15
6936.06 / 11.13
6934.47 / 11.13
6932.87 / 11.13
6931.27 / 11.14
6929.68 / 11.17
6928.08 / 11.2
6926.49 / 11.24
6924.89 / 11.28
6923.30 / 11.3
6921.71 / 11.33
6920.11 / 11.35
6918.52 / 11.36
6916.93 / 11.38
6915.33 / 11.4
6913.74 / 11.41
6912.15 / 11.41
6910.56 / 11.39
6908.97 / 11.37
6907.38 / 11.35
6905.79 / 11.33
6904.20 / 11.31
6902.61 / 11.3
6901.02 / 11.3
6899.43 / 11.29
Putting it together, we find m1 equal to 0.4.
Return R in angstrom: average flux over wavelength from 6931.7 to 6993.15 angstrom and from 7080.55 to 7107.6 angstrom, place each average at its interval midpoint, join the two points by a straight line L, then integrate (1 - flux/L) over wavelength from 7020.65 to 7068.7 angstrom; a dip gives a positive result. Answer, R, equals 0.1 angstrom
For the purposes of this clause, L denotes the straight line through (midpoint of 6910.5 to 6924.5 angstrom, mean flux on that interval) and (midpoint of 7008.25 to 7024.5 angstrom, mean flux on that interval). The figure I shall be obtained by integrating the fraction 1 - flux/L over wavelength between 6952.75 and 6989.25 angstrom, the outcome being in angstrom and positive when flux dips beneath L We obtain 0.36 angstrom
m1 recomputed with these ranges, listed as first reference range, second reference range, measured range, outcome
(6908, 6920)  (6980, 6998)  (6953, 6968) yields 0.17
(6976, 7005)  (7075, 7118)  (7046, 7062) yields 0.23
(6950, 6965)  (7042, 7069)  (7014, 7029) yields -0.17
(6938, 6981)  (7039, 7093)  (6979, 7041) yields -0.52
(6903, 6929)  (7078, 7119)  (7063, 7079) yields 0.11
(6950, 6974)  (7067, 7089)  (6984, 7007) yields -0.18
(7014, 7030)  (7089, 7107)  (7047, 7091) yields 0.46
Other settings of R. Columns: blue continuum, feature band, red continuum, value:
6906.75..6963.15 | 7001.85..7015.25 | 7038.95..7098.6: -0.1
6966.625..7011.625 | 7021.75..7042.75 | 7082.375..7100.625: -0.1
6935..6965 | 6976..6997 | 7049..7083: -0.1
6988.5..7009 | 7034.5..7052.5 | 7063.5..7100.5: 0.0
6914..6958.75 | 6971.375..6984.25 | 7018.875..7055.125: 0.0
